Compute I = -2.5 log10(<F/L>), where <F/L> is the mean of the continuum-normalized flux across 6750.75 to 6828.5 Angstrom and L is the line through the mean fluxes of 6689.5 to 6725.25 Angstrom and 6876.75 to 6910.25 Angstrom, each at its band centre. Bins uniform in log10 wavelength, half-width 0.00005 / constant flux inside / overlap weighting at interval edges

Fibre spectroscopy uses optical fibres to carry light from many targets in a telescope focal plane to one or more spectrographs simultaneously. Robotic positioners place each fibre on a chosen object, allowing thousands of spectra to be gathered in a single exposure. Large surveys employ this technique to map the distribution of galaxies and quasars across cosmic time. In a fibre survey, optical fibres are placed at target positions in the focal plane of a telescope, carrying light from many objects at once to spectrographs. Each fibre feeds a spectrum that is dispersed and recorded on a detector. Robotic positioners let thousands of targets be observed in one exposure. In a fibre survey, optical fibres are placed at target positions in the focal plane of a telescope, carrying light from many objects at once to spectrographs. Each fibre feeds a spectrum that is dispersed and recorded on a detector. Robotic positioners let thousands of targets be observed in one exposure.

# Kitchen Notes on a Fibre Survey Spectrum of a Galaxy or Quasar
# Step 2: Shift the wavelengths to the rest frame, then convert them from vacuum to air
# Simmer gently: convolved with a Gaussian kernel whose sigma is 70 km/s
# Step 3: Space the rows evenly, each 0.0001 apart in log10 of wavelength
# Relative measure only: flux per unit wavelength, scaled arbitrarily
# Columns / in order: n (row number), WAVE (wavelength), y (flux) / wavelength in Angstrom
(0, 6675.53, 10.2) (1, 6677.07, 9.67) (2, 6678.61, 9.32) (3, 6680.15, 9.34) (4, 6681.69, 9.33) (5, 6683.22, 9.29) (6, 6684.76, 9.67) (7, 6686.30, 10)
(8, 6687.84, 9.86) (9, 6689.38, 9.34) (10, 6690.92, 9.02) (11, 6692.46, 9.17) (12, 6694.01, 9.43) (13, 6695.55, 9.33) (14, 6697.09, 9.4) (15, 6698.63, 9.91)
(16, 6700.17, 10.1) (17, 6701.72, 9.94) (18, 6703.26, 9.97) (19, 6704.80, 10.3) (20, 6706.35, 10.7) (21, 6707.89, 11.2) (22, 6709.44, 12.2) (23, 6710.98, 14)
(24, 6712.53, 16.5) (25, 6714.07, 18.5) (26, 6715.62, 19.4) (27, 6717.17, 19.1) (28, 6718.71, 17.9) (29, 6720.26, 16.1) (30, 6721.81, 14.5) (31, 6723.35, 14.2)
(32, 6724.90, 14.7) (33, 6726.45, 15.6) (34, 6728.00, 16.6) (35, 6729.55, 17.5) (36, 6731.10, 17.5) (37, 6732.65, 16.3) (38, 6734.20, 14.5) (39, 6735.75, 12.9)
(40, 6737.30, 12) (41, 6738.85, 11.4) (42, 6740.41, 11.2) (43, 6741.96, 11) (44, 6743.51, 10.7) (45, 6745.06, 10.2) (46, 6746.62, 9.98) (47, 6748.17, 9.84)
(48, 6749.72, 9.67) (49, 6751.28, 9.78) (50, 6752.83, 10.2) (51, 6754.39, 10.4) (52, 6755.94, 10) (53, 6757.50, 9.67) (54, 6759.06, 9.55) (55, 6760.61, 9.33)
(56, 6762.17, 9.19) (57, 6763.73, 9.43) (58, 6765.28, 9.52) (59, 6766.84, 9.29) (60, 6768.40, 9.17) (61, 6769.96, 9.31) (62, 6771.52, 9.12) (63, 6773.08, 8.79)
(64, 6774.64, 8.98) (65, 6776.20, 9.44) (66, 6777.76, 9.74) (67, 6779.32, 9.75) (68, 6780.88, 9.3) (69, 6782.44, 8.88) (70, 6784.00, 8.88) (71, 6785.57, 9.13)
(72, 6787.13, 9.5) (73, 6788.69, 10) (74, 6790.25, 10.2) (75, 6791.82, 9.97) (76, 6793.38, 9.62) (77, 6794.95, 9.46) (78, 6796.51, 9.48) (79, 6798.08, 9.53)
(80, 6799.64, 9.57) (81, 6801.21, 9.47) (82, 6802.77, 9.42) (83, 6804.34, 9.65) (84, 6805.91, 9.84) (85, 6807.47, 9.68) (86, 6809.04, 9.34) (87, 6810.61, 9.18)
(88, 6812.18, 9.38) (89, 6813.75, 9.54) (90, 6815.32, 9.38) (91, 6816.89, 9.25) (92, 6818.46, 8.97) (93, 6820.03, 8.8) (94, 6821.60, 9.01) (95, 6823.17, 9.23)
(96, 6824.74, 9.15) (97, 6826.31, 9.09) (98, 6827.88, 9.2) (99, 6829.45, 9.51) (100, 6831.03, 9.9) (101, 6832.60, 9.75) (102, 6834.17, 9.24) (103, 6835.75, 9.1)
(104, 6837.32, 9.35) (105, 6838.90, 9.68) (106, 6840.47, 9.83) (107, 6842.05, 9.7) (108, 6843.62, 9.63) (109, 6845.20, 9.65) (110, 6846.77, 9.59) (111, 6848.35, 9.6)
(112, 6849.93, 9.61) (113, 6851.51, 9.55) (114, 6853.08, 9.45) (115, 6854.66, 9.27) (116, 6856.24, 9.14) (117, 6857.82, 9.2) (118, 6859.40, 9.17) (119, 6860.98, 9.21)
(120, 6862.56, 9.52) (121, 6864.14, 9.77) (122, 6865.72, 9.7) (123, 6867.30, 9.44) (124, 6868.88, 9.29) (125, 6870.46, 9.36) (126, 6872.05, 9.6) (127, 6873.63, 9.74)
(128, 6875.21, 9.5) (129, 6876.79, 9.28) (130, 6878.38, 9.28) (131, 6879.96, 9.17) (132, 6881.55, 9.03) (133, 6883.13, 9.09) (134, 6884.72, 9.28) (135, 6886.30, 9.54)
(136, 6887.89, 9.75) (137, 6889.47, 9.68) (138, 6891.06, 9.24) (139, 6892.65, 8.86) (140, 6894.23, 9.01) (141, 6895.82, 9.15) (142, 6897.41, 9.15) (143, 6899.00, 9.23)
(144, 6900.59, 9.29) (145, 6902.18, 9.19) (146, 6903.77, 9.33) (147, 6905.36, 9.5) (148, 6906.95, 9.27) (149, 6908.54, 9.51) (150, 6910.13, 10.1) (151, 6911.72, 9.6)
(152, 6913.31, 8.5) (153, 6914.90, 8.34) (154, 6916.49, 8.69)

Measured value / 0.19 mag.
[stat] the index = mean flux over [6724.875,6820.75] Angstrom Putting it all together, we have 10.4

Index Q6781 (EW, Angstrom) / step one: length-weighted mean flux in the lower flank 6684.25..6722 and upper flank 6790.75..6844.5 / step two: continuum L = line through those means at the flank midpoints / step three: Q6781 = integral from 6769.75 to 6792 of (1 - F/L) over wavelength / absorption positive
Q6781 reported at 2.0 Angstrom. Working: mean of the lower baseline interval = 12.2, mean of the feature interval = 9.39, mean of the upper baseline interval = 9.44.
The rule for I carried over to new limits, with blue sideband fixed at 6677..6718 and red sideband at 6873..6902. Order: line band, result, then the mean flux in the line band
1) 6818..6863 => 0.04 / 9.39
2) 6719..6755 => -0.19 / 13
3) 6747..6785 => 0.12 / 9.47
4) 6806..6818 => 0.08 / 9.41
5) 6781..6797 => 0.09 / 9.5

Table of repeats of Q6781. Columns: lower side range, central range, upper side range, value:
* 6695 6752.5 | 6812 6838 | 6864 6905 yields 3.5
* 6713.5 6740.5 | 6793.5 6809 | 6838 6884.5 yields 3.4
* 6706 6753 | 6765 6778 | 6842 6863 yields 3.3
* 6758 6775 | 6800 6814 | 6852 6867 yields -0.3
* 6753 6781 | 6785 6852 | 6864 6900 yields -0.5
